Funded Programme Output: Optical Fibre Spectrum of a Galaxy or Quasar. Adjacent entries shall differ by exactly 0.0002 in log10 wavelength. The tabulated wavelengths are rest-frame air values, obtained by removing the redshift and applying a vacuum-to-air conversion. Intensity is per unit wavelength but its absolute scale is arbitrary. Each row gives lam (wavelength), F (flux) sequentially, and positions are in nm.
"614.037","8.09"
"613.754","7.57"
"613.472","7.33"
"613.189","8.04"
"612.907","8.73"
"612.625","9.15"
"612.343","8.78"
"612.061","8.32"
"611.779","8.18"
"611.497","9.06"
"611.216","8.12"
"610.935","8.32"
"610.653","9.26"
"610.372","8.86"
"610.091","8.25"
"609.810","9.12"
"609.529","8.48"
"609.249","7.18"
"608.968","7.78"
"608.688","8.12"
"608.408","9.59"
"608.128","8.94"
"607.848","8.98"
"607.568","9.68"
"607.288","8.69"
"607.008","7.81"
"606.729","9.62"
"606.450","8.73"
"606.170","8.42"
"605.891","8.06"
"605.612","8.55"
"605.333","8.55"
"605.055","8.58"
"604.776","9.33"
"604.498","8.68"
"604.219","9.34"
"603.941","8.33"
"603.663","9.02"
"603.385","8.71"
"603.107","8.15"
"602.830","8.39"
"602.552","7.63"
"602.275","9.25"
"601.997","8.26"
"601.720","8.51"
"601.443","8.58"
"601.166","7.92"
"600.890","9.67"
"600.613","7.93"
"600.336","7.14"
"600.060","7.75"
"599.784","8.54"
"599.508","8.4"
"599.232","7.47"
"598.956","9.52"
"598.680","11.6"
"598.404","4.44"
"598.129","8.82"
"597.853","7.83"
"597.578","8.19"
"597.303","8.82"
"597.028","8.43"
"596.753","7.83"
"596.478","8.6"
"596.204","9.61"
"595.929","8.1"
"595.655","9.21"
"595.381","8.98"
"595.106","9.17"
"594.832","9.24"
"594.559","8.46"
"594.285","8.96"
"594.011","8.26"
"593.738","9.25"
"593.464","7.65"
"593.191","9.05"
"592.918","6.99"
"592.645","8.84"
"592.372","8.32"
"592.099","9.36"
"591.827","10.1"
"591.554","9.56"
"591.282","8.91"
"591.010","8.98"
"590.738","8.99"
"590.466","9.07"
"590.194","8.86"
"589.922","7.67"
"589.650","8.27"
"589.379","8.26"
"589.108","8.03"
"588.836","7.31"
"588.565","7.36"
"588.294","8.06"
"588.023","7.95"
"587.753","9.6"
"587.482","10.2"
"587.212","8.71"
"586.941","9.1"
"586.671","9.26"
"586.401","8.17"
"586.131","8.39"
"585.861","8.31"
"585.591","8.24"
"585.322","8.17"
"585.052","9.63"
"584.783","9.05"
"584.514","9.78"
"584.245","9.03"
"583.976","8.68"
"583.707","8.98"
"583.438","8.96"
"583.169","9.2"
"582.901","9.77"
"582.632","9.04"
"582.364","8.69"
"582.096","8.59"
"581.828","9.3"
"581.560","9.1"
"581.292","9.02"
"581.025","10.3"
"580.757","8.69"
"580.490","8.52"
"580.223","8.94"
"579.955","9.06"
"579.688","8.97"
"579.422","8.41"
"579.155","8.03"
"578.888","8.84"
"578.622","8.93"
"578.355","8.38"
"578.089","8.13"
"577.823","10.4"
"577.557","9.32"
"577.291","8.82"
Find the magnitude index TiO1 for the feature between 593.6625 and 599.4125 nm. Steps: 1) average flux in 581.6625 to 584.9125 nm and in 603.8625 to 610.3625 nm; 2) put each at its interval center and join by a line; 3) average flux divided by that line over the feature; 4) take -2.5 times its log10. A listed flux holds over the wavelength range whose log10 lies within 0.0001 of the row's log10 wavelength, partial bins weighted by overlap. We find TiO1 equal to 0.031 mag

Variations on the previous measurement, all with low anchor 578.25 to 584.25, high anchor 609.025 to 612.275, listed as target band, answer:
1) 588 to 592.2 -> 0.03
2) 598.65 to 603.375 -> 0.02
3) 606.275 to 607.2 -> -0.02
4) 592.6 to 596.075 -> 0.01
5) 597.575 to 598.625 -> 0.15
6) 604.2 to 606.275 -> -0.01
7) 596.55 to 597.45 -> 0.04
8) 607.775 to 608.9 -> -0.04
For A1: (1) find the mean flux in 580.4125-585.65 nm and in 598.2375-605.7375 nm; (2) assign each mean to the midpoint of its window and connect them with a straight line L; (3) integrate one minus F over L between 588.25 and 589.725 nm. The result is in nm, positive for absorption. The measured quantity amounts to 0.168 nm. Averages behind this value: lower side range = 9.05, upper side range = 8.46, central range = 7.86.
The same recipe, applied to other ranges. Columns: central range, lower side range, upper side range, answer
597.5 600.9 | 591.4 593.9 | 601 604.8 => 0.174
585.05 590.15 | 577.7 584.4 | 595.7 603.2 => 0.183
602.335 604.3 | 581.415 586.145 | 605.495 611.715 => 0.038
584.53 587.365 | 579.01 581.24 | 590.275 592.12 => 0.101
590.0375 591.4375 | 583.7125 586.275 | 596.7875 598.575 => -0.098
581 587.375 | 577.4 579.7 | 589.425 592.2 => -0.059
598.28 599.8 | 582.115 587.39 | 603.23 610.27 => 0.069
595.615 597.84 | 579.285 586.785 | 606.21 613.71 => 0.056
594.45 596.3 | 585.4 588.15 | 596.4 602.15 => -0.112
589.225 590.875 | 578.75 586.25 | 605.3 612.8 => 0.059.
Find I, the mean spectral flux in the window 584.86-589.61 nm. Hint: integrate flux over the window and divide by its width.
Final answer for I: 8.52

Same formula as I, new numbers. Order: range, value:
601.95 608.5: 8.72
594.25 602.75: 8.47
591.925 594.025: 8.51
